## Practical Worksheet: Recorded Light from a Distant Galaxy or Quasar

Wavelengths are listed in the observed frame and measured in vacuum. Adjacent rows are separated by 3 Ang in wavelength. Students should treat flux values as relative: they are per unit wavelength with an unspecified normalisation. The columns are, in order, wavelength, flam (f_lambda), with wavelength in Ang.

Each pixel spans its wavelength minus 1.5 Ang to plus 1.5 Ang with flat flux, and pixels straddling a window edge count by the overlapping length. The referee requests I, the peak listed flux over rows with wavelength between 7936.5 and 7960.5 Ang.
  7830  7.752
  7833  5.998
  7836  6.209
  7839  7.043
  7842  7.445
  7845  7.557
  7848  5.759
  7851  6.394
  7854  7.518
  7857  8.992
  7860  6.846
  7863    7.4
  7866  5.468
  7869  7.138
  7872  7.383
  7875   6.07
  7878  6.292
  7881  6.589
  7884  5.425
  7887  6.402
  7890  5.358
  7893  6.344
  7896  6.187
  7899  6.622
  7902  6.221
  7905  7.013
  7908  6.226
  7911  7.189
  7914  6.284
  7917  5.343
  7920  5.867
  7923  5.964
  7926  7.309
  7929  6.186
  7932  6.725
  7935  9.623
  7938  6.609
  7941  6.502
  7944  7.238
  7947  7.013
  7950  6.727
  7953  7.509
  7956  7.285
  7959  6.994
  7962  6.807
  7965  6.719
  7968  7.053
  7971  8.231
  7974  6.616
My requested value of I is 7.509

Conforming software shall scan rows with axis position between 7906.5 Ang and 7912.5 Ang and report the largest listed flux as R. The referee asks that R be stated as 7.189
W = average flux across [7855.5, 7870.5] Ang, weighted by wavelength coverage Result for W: 7.17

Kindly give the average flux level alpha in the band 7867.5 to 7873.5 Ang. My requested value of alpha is 7.26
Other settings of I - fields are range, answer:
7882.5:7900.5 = 6.622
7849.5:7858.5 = 8.992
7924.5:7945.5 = 9.623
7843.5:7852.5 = 7.557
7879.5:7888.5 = 6.589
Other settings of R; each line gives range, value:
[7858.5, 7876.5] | 7.4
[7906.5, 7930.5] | 7.309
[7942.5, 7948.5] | 7.238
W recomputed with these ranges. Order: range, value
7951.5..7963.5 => 7.15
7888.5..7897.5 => 5.96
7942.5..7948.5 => 7.13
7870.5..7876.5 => 6.73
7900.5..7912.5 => 6.66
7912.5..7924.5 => 5.86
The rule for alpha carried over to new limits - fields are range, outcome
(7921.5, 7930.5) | 6.49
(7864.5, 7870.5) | 6.3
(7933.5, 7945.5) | 7.49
